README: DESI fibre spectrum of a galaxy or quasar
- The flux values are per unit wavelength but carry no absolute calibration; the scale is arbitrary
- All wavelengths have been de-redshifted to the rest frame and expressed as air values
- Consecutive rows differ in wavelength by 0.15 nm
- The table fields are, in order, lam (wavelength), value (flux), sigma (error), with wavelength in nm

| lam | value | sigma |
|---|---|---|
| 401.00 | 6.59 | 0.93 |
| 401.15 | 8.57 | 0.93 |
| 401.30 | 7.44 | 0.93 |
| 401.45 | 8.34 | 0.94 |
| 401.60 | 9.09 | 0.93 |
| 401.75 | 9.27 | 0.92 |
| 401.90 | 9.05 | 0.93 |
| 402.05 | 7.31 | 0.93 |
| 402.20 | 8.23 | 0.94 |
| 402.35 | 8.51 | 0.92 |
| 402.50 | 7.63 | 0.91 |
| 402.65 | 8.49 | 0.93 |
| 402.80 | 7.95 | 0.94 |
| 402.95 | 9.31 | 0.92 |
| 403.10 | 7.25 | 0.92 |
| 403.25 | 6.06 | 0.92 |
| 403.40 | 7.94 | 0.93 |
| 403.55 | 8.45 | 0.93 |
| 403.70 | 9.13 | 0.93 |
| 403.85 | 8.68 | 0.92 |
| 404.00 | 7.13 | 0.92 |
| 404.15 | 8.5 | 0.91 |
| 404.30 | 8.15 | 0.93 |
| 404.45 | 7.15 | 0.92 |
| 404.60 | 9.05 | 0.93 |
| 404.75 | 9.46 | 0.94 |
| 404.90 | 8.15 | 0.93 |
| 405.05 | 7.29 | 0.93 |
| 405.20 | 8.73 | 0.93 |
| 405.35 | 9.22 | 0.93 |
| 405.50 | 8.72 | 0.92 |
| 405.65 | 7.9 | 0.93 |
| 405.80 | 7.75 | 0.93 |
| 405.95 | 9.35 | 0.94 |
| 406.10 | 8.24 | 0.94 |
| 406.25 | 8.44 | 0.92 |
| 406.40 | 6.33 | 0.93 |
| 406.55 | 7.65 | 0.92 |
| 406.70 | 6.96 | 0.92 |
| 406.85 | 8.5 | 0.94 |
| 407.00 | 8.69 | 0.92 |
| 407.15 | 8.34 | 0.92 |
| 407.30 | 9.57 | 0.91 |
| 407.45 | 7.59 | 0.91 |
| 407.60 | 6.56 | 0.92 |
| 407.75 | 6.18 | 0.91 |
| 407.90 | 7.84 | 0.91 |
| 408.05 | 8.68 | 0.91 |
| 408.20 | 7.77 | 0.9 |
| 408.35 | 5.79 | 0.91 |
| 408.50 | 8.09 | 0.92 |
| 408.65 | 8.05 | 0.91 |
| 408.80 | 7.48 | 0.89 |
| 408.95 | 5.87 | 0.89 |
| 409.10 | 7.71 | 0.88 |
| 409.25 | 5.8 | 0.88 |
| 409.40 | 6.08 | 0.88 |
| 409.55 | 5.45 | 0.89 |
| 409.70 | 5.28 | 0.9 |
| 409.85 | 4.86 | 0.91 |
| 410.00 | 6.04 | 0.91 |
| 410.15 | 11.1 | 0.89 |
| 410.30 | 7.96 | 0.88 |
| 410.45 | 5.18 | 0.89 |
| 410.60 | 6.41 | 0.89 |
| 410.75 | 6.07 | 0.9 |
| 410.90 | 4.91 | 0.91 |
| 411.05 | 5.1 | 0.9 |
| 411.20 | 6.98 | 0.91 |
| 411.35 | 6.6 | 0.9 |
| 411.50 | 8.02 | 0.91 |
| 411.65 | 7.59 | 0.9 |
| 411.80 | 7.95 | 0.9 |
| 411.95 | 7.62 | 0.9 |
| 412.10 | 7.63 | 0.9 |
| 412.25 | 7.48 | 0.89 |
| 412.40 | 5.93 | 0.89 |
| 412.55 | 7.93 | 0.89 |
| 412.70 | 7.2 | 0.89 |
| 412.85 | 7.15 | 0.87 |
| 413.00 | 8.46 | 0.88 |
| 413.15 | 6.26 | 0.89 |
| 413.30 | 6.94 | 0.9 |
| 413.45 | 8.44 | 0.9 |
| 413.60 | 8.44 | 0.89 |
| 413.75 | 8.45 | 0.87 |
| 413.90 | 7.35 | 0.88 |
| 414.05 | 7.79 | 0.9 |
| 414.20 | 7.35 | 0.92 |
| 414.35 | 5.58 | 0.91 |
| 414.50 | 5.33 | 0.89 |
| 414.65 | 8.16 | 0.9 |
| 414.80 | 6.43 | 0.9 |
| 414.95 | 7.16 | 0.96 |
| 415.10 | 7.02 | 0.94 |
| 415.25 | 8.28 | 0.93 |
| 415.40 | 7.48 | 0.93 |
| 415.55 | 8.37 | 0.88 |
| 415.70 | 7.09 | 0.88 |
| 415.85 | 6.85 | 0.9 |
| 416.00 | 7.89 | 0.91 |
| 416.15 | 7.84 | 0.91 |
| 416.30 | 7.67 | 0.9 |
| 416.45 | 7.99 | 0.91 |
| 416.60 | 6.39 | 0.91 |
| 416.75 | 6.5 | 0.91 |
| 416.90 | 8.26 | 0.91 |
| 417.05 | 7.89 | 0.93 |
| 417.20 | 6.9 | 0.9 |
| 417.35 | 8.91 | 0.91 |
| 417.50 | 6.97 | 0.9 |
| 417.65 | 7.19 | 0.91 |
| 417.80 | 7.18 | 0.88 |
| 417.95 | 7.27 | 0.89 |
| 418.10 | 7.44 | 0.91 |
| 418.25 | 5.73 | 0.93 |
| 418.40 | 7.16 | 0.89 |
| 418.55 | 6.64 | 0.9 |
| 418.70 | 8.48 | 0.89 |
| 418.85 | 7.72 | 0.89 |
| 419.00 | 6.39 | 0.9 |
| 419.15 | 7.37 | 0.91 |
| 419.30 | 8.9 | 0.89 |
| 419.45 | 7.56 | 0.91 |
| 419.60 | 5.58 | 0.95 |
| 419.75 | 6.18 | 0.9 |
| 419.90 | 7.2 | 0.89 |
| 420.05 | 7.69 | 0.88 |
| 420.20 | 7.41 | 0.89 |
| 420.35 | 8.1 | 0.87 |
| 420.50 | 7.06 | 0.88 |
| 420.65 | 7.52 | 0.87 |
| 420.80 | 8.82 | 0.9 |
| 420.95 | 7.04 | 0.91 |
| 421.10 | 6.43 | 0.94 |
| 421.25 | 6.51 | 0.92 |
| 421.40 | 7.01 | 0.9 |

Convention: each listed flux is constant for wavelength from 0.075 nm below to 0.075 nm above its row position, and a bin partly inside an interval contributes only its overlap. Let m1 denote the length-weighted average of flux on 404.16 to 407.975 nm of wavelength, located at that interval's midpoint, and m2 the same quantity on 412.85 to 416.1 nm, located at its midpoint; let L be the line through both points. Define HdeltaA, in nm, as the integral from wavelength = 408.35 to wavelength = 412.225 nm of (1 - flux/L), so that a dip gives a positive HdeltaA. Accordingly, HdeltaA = 0.474 nm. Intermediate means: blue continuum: 8.08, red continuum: 7.38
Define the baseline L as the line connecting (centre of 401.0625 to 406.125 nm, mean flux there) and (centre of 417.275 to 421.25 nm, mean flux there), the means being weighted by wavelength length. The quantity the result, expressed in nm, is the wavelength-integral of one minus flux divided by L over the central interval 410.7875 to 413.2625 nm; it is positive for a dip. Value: 0.23 nm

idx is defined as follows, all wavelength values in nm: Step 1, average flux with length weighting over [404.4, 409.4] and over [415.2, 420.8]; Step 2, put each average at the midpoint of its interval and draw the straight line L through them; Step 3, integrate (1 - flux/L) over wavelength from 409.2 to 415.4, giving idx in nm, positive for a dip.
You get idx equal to 0.51 nm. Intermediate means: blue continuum 7.82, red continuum 7.4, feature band 6.98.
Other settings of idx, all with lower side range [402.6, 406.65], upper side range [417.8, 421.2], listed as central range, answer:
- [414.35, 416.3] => 0.06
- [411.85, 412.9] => 0.05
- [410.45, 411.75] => 0.23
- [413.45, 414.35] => -0.02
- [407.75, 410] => 0.34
